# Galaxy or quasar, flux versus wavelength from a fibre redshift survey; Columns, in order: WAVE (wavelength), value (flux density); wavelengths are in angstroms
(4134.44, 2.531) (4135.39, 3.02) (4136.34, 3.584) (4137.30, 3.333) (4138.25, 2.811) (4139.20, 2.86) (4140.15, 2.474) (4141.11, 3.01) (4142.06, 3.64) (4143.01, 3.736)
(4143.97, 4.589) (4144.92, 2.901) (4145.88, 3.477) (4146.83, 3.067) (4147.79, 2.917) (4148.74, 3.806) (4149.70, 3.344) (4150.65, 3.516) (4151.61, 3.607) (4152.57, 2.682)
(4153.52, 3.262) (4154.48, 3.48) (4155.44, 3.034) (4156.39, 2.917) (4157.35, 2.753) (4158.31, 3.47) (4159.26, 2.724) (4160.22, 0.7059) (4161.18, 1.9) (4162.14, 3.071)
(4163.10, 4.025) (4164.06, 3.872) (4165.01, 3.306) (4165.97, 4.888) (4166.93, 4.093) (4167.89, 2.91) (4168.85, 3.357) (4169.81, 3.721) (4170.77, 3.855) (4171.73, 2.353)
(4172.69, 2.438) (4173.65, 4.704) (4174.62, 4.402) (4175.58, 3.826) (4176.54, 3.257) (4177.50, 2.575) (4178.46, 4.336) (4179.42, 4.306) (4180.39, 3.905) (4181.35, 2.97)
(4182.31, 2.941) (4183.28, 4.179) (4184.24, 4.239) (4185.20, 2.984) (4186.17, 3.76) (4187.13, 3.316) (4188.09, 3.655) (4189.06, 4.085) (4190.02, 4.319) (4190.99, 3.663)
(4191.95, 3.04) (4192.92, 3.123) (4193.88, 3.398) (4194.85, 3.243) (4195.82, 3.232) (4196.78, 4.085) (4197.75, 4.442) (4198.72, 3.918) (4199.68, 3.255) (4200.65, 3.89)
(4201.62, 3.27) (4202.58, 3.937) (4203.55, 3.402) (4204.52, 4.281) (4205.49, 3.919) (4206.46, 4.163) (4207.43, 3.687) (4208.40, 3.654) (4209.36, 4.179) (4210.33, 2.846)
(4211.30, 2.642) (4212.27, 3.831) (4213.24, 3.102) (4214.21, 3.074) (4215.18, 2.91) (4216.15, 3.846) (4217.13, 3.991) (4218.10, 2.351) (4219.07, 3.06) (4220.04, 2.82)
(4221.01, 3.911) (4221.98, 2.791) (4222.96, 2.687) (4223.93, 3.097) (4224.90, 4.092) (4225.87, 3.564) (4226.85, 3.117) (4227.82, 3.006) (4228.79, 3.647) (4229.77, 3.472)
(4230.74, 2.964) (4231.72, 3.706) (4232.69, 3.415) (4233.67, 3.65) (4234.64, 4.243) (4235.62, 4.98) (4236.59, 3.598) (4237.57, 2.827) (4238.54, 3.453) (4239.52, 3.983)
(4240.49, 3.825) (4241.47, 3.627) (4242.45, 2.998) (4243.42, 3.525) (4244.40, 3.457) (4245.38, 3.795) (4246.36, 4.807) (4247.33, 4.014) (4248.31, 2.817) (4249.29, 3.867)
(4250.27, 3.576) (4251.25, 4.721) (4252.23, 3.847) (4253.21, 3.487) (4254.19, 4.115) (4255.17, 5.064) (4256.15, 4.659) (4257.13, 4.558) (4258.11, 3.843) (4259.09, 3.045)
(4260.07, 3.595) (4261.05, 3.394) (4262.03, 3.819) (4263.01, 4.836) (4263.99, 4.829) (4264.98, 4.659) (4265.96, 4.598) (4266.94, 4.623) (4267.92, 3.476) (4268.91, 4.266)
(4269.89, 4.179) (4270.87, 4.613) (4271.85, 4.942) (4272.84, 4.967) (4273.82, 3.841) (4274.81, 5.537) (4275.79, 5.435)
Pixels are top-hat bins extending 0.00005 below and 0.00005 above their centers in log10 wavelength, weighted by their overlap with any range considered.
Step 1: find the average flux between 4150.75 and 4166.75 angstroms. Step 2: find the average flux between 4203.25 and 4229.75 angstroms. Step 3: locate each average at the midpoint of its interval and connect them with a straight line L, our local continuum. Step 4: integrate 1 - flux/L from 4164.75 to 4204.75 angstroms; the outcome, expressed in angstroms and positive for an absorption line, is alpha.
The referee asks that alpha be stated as -4.7 angstroms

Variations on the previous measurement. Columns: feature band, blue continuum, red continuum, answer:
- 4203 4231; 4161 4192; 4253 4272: 3.7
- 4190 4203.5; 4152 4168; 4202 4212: -0.2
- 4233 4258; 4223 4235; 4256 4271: -0.6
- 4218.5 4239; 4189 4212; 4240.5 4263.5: 1.9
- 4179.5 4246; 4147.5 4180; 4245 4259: 3.4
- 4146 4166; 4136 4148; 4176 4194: 1.4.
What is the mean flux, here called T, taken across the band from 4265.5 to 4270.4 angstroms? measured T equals 4.23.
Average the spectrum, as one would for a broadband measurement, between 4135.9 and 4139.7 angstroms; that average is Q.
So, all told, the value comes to 3.14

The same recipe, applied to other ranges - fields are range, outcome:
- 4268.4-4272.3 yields 4.5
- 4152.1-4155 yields 3.14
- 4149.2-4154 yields 3.28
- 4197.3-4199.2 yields 4.17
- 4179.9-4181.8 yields 3.44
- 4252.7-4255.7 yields 4.22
